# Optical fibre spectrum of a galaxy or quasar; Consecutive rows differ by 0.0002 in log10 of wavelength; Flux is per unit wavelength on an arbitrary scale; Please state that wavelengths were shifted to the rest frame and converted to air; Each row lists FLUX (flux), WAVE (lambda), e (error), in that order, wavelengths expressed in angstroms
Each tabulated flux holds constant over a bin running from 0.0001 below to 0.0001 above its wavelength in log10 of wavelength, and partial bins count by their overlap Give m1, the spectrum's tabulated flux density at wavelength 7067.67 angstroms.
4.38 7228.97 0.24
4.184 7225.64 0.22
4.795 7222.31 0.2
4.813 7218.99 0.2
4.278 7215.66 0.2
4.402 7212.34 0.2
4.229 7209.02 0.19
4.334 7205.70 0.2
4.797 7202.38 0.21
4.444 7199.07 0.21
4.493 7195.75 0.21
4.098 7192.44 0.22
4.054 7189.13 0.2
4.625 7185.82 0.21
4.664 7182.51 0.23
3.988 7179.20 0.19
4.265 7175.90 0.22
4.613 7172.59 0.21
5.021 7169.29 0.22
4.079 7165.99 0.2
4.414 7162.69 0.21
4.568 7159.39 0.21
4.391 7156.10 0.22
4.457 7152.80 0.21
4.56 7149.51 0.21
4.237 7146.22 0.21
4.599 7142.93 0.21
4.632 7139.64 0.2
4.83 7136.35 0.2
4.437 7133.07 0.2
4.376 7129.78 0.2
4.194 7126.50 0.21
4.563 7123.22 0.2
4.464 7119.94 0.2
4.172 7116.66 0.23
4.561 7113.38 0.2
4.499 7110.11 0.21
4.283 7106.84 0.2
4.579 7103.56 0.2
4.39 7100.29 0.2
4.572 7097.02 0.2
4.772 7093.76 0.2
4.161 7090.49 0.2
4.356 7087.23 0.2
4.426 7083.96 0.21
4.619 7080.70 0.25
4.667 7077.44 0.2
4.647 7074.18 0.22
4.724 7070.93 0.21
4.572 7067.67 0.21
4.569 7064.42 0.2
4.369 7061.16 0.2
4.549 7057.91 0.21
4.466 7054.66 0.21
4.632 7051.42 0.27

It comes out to 4.572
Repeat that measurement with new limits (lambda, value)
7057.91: 4.549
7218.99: 4.813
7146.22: 4.237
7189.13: 4.054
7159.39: 4.568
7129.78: 4.376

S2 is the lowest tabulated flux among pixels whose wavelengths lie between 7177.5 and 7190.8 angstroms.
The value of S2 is 3.988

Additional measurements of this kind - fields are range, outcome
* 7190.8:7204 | 4.098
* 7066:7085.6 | 4.426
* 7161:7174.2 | 4.079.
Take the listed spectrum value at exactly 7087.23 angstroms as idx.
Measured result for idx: 4.356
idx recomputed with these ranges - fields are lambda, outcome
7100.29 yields 4.39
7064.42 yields 4.569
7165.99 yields 4.079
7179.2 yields 3.988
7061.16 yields 4.369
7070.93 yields 4.724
